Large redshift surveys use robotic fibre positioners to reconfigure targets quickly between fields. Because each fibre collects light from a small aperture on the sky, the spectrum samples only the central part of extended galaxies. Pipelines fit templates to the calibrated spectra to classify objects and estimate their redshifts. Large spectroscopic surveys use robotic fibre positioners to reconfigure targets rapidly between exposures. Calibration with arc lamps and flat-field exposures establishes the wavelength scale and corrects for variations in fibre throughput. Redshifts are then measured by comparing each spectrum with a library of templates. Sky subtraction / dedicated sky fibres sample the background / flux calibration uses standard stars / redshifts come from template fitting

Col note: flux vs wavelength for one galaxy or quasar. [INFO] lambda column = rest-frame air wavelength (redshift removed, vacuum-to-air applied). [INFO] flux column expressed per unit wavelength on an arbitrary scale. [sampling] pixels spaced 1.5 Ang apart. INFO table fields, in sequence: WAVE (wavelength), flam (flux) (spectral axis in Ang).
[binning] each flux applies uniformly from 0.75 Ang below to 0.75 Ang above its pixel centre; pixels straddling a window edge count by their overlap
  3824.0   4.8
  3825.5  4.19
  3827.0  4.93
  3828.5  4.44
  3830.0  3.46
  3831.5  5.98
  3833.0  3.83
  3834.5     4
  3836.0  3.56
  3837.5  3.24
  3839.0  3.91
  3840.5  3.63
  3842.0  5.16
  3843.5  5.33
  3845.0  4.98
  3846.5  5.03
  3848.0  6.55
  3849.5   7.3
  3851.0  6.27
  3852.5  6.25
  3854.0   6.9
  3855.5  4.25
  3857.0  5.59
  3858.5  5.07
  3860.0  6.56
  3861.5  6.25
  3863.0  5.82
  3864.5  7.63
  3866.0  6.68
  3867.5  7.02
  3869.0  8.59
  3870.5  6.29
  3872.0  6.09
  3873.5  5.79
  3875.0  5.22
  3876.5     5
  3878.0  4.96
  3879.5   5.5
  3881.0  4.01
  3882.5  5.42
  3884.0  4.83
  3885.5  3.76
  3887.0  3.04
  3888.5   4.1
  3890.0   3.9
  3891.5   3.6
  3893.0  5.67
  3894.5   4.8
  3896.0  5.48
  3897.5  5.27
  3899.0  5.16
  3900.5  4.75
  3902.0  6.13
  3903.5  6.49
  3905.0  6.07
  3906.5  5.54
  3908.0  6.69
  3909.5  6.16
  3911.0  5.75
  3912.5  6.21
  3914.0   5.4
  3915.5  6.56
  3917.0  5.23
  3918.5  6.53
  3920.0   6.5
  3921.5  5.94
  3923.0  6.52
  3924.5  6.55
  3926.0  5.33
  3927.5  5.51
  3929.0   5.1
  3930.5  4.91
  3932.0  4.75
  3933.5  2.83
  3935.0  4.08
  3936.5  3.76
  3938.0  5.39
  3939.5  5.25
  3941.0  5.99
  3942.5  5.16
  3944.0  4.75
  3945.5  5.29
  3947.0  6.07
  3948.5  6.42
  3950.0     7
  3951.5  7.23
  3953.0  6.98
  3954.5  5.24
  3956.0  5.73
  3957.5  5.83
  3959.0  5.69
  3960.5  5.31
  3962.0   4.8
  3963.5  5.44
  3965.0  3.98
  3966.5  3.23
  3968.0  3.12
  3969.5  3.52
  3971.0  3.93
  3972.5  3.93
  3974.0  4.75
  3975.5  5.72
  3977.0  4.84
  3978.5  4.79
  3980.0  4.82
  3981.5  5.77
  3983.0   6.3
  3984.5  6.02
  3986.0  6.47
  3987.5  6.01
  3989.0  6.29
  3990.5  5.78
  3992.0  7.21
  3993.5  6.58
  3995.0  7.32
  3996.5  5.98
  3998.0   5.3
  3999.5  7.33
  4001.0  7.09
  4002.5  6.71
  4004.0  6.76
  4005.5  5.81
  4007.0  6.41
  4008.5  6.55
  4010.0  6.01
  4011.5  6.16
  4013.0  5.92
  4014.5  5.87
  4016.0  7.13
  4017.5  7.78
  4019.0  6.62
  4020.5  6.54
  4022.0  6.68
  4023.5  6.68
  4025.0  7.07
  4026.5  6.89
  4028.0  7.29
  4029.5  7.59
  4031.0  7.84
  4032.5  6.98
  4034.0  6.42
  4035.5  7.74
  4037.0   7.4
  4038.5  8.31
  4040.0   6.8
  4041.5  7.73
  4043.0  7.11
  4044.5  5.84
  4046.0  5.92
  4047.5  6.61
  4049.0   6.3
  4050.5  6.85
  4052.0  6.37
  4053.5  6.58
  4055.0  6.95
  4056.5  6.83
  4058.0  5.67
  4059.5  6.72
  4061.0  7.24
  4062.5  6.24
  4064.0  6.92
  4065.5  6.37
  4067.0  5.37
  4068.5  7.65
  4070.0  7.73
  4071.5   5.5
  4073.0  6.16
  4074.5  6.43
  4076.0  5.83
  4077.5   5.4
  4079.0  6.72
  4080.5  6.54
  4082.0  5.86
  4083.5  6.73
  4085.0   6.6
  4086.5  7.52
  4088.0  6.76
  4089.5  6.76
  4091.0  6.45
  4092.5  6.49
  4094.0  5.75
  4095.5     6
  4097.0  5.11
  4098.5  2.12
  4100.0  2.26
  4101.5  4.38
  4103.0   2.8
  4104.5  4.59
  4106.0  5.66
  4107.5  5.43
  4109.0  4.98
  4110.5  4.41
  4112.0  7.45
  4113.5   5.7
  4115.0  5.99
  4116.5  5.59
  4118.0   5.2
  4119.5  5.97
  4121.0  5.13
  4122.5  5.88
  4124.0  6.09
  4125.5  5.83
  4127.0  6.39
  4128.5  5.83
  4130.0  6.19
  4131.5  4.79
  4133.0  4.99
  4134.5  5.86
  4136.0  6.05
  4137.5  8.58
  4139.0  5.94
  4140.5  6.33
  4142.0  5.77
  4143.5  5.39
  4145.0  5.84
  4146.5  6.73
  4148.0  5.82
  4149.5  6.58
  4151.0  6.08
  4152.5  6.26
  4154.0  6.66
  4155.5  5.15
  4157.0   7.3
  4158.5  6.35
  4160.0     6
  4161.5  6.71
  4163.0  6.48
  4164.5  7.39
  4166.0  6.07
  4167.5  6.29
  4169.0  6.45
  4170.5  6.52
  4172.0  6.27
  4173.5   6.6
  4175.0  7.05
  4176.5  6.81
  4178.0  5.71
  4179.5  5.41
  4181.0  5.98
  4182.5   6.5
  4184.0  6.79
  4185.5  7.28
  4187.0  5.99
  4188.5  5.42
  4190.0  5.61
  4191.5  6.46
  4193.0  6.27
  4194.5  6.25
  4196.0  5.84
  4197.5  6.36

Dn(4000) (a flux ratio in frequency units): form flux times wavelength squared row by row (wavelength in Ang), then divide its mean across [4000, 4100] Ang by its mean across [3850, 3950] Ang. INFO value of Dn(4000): 1.27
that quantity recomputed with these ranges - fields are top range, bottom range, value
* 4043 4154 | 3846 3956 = 1.18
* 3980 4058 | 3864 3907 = 1.32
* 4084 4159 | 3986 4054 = 0.90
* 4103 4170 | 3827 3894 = 1.31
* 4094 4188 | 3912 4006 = 1.15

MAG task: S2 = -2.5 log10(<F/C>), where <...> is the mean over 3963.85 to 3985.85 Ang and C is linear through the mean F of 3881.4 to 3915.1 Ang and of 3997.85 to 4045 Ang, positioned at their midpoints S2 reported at 0.310 mag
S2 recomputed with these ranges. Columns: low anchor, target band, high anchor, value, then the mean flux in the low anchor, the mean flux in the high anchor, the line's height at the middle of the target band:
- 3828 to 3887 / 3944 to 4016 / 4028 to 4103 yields 0.04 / 5.36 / 6.37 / 5.96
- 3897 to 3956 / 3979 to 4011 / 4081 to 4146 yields -0.12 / 5.66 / 5.67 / 5.66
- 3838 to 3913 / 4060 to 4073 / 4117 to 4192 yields -0.11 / 5.52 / 6.17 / 5.97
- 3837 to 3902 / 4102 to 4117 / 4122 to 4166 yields 0.16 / 5.38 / 6.18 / 6.08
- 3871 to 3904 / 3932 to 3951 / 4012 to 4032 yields 0.11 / 4.95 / 6.91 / 5.74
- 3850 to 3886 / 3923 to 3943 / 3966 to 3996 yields 0.11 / 5.85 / 5.34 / 5.56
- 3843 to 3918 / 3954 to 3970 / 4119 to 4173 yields 0.22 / 5.62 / 6.17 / 5.79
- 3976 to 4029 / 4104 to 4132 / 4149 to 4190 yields 0.13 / 6.37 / 6.36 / 6.36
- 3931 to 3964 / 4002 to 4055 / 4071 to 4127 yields -0.22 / 5.4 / 5.63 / 5.53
